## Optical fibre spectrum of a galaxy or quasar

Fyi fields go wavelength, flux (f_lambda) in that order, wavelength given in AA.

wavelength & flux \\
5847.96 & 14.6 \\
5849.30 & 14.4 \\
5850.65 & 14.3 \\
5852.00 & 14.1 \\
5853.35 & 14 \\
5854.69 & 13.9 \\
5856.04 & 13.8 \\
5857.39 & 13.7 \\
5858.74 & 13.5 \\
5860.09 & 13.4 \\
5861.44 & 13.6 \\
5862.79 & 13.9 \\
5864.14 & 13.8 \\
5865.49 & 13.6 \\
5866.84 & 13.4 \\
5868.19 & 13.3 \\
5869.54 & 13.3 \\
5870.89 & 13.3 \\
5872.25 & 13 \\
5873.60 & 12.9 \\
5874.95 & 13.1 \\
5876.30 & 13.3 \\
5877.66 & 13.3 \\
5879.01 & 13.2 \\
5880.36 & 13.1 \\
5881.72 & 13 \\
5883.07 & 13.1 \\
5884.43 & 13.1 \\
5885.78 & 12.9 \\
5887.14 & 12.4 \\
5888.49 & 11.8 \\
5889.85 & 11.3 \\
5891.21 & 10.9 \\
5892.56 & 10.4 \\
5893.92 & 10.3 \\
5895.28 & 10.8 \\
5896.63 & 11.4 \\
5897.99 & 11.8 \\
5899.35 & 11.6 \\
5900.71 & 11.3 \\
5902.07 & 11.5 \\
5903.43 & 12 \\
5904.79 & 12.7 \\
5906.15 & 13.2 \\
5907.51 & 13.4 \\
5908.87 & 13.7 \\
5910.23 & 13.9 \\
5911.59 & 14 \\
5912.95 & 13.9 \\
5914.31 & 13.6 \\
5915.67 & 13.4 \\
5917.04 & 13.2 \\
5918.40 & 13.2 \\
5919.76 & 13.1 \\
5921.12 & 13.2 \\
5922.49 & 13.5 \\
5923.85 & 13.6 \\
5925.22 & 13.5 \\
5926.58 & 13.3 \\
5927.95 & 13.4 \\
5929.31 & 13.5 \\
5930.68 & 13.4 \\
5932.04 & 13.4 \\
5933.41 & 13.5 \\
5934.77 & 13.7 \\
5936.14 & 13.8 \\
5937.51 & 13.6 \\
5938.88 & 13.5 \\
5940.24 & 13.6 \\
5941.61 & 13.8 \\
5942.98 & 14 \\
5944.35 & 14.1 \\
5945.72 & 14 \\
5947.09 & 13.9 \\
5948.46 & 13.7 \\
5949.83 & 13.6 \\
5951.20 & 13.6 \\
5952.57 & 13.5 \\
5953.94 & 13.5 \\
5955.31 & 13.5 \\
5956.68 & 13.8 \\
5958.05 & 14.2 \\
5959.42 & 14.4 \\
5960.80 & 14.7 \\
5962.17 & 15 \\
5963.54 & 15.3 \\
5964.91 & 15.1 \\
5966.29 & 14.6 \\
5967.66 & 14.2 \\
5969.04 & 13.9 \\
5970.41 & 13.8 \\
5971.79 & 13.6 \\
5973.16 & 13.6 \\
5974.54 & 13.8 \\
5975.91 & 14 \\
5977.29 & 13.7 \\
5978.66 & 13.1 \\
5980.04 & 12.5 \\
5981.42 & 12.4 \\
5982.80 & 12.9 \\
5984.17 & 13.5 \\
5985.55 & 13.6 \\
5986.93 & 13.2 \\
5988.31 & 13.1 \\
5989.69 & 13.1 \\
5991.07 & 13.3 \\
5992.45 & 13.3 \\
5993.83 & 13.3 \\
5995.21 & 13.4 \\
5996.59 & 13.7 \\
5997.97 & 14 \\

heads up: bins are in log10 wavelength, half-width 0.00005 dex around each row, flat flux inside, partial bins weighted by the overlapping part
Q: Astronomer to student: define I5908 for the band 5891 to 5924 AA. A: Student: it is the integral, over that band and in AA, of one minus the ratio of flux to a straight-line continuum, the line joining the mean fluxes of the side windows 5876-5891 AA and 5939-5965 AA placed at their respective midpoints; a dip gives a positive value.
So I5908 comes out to 1.6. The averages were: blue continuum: 12.7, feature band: 12.6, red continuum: 14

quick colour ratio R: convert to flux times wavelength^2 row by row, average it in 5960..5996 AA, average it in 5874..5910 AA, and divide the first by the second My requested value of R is 1.15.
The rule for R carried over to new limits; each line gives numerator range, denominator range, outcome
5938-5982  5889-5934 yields 1.11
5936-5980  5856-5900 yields 1.13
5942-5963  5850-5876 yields 1.06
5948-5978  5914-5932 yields 1.07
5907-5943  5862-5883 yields 1.04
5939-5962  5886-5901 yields 1.25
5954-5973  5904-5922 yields 1.08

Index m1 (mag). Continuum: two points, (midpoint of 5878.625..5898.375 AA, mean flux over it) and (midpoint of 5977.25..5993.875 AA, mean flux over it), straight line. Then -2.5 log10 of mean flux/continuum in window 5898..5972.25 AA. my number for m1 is -0.09 mag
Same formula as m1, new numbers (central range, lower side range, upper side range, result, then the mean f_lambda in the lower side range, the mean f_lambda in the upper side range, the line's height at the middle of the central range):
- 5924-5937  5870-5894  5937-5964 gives 0.00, 12.5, 14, 13.5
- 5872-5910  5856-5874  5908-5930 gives 0.10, 13.5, 13.5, 13.5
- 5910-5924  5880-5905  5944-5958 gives -0.07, 11.8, 13.7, 12.6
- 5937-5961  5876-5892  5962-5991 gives -0.04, 12.6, 13.7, 13.4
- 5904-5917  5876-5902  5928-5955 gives -0.07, 12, 13.7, 12.7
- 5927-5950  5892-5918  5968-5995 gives -0.07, 12.4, 13.4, 12.8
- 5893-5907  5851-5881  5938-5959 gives 0.17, 13.5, 13.8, 13.6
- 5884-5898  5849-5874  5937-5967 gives 0.19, 13.6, 14.1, 13.8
